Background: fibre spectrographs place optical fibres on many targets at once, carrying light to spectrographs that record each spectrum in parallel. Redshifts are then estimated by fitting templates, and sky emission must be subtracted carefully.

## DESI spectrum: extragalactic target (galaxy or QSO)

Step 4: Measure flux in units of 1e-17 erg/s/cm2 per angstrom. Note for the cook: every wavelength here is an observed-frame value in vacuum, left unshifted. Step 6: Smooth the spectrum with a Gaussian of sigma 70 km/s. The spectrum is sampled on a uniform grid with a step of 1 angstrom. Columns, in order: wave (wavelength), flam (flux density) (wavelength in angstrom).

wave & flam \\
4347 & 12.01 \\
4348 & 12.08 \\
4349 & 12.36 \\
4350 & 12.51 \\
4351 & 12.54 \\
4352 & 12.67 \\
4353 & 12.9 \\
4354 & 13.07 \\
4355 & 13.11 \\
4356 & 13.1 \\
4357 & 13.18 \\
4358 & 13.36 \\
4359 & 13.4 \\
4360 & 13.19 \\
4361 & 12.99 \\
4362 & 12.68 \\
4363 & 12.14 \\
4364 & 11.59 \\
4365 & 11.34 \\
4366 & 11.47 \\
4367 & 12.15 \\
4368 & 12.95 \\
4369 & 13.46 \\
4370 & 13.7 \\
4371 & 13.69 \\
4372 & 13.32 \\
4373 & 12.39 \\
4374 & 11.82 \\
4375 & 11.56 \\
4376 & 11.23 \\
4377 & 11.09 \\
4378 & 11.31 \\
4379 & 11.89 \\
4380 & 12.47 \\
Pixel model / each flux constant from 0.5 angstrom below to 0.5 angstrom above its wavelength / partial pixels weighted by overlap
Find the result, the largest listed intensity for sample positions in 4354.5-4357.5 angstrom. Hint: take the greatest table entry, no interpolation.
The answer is 13.18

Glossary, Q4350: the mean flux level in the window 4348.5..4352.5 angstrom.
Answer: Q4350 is 12.5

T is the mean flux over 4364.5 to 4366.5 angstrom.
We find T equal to 11.4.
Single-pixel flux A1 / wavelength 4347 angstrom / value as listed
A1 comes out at 12.01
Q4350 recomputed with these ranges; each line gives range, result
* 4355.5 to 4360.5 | 13.2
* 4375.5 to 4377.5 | 11.2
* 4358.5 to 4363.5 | 12.9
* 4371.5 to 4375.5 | 12.3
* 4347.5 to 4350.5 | 12.3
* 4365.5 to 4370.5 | 12.7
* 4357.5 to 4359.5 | 13.4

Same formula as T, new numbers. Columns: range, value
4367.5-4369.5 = 13.2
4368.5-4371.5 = 13.6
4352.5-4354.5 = 13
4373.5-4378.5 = 11.4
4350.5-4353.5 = 12.7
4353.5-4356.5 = 13.1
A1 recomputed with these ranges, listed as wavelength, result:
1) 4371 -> 13.69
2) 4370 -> 13.7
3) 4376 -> 11.23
